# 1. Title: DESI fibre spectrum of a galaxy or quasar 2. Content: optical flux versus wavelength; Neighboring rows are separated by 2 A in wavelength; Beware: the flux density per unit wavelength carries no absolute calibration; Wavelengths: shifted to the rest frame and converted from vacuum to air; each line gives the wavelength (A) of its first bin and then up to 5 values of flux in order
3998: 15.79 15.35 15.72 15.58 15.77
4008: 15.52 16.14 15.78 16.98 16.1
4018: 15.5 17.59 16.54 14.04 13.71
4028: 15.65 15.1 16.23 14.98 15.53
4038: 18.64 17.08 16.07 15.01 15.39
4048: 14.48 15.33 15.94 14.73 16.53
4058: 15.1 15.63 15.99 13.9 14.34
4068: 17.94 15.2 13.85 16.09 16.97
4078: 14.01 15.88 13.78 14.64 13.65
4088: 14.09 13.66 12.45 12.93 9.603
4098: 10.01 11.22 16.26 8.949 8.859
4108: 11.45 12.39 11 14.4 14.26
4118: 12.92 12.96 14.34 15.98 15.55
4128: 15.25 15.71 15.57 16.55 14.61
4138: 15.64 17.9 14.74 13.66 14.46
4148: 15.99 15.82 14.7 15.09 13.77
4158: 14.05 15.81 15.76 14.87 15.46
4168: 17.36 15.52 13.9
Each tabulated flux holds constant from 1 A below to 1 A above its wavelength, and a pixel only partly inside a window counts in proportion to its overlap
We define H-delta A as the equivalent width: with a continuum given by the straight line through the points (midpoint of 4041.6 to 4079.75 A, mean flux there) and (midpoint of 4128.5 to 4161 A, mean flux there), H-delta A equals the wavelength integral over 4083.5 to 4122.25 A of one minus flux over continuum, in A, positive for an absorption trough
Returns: 7.3 A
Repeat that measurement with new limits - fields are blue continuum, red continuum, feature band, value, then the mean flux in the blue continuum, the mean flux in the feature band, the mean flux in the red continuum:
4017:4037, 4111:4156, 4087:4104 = 3.1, 15.5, 12.3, 14.8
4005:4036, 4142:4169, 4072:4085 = 0.3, 15.7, 15.1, 15.1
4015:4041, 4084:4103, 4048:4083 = -3.1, 15.9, 15.3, 12.8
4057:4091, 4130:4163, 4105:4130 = 2.9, 15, 13.4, 15.3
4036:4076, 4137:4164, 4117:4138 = 0.4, 15.7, 15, 15.2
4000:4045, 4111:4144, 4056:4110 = 5.4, 15.9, 13.7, 14.8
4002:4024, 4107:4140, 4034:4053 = -0.4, 16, 15.9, 14.4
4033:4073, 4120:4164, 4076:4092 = 1.2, 15.6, 14.3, 15.2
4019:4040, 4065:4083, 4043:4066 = 0.5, 15.9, 15.2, 15.3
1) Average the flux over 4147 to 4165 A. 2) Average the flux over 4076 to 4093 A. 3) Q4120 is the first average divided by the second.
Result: 1.1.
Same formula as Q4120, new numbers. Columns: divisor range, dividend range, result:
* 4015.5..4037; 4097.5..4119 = 0.77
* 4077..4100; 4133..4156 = 1.17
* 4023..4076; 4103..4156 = 0.91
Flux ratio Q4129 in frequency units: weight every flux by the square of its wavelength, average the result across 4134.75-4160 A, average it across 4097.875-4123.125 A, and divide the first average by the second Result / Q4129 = 1.2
